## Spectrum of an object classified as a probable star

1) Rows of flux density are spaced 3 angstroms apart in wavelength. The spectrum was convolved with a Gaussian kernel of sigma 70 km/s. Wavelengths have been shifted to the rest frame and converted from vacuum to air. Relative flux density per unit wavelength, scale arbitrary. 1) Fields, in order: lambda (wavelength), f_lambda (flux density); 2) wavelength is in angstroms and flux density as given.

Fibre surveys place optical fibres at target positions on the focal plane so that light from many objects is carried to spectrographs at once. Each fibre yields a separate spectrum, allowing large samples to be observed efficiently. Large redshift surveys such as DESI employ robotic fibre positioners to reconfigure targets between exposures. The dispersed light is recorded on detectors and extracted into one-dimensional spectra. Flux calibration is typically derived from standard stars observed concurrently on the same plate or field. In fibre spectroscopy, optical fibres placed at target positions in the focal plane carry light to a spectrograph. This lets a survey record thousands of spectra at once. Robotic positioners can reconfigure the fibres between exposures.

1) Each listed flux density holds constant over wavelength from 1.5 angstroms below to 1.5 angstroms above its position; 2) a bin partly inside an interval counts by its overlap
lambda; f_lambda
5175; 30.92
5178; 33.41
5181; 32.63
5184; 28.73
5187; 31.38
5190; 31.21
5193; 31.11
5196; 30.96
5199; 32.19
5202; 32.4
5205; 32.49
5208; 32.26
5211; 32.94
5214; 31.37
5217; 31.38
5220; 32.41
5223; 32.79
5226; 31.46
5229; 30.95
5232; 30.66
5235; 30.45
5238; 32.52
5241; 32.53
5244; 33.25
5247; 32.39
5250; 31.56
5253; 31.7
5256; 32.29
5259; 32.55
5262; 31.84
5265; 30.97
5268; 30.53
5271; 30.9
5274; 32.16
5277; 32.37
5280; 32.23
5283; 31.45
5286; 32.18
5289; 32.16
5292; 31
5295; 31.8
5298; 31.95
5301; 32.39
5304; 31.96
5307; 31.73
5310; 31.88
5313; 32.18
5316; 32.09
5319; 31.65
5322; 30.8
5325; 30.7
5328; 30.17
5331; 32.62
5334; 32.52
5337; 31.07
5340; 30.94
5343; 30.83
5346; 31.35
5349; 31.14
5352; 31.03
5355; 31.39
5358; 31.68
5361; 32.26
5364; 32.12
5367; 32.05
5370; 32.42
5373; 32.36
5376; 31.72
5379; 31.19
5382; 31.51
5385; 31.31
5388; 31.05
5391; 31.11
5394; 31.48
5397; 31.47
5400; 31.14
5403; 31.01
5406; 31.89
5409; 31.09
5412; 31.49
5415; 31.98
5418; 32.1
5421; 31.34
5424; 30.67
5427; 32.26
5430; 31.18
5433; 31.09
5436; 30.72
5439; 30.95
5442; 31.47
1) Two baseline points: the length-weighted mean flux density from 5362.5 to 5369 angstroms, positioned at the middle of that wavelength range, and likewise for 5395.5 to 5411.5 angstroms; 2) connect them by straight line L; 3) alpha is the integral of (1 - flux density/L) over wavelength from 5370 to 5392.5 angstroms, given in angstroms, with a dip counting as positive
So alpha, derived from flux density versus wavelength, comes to 0.19 angstroms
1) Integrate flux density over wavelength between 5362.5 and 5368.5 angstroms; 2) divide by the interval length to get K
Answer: 32.1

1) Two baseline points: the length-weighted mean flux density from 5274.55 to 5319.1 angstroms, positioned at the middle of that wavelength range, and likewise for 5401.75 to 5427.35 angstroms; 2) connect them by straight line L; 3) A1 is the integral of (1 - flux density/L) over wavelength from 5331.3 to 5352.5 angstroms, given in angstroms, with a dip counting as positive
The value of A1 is 0.3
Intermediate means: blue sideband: 31.9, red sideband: 31.5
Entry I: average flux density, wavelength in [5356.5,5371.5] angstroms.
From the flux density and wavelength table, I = 32.1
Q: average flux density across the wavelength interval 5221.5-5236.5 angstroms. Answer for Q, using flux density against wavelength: 31.3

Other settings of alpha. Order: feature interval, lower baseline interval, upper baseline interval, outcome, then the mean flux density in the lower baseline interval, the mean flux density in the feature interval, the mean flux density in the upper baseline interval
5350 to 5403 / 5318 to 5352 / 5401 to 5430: -0.3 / 31.2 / 31.6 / 31.5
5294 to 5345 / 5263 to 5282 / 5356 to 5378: 0.3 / 31.5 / 31.6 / 32.1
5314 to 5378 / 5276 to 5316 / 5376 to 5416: 0.2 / 31.9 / 31.6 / 31.4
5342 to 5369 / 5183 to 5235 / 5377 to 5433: -0.1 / 31.6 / 31.6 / 31.4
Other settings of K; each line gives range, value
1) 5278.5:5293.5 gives 31.8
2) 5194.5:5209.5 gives 32.1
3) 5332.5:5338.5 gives 31.8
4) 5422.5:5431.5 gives 31.4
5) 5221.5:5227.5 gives 32.1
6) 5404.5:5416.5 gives 31.6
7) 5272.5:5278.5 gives 32.3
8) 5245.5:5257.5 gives 32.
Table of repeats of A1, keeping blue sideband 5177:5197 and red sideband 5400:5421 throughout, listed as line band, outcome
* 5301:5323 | -0.3 angstroms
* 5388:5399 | 0.1 angstroms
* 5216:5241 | -0.2 angstroms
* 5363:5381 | -0.3 angstroms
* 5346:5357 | 0.1 angstroms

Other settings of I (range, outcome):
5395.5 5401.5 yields 31.3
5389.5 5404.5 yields 31.2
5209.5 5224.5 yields 32.2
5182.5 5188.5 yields 30.1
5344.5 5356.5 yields 31.2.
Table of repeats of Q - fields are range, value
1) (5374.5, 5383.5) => 31.5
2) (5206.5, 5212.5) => 32.6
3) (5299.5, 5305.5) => 32.2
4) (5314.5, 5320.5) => 31.9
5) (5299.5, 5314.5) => 32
